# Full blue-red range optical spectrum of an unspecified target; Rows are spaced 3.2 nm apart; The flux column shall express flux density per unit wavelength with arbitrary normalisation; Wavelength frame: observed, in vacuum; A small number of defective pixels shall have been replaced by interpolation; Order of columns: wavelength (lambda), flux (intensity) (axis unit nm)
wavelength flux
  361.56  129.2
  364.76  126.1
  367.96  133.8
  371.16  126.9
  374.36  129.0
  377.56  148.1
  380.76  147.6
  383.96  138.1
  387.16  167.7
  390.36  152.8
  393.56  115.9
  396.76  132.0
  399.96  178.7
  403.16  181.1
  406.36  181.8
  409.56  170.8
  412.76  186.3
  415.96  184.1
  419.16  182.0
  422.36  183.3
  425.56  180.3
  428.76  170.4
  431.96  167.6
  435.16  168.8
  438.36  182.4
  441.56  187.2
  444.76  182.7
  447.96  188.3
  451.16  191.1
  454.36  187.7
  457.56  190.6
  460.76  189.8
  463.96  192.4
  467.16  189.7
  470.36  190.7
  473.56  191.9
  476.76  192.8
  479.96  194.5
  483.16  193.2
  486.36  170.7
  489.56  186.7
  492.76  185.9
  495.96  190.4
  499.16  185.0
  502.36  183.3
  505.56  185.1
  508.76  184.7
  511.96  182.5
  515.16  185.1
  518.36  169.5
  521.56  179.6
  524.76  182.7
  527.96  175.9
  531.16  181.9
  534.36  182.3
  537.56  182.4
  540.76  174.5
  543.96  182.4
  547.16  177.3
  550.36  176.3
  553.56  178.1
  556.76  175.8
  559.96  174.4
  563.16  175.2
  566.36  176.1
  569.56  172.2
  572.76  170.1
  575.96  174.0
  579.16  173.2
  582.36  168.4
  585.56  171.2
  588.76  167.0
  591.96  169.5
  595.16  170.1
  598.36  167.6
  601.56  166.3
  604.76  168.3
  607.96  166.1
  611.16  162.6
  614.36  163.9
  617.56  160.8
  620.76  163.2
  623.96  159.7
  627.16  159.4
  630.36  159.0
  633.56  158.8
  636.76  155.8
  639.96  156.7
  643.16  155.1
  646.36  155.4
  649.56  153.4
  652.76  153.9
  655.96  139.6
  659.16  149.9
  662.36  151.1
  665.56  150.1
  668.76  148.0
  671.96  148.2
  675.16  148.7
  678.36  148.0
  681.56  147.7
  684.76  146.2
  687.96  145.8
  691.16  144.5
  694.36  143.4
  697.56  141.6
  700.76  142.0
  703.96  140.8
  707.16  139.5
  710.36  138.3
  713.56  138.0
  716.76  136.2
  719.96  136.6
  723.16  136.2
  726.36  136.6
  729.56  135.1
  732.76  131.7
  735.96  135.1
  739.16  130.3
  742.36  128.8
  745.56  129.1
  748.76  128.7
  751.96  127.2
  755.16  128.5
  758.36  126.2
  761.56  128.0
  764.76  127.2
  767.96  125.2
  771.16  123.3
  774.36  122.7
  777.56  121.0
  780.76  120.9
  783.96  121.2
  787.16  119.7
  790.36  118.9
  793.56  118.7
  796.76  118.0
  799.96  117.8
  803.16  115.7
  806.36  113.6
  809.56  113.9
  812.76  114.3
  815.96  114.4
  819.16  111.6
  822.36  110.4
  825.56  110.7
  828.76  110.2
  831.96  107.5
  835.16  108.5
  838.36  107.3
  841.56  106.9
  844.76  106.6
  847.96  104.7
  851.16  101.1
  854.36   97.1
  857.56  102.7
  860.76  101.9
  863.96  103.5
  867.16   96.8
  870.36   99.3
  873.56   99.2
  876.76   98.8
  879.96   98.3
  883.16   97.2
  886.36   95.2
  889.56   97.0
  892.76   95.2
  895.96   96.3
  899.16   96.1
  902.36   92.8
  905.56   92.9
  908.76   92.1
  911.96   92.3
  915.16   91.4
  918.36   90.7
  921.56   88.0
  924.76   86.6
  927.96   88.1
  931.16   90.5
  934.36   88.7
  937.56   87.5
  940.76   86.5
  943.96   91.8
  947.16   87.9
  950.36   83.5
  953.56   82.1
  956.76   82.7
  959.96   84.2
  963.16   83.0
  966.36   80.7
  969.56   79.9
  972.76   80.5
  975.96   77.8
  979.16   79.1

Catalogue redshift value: 0.000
